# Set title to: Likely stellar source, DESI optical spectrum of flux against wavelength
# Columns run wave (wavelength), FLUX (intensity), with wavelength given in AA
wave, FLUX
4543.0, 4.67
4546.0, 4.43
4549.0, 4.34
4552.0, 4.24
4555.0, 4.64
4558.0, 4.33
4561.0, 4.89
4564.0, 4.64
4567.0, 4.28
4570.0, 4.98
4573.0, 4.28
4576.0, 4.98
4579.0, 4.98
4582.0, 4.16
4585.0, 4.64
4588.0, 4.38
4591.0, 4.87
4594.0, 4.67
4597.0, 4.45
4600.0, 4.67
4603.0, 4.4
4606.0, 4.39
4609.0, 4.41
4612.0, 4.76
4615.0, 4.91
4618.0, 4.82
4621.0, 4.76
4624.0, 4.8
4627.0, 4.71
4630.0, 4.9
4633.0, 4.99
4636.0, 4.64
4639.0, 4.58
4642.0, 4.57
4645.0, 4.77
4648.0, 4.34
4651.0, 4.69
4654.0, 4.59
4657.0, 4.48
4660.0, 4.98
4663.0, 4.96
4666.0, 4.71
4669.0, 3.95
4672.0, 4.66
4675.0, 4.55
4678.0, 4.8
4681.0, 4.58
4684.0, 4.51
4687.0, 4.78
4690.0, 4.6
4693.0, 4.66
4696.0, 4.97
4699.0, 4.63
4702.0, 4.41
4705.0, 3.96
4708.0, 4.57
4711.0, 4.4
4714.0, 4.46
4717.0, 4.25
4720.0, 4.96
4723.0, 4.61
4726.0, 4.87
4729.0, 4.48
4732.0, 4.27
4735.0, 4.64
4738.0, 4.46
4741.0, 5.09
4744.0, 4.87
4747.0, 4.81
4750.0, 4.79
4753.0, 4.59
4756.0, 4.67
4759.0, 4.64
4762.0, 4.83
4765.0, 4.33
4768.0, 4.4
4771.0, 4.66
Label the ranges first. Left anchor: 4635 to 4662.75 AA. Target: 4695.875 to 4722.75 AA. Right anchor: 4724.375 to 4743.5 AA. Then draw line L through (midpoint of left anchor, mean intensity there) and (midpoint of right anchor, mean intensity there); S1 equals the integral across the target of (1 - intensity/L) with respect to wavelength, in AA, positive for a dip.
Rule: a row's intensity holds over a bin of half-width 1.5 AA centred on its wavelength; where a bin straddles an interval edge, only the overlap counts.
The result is 0.9 AA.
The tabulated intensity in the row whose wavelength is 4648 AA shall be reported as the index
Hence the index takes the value 4.34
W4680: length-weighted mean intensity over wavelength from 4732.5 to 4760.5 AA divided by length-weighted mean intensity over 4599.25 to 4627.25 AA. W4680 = 1.0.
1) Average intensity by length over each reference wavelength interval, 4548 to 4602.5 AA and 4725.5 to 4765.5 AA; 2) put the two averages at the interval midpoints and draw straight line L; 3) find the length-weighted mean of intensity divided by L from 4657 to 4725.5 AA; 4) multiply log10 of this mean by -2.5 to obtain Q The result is 0.01 mag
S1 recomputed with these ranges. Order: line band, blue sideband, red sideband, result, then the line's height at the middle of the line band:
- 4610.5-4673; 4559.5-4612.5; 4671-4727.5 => -1.4 AA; 4.59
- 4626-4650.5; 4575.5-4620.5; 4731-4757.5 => -0.2 AA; 4.65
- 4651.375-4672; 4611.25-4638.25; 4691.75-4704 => 0.4 AA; 4.72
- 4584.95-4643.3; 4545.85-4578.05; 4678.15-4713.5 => -1.4 AA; 4.56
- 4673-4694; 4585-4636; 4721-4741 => 0.0 AA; 4.63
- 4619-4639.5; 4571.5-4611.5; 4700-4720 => -1.2 AA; 4.51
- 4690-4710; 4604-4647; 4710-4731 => 0.3 AA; 4.6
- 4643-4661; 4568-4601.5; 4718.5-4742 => 0.1 AA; 4.65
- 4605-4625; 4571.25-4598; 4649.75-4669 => -0.3 AA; 4.63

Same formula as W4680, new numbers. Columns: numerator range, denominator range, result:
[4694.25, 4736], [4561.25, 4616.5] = 0.98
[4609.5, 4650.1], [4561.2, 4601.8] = 1.02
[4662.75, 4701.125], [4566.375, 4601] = 1.00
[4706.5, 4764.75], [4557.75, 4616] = 1.01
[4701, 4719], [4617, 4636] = 0.90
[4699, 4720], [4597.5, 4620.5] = 0.95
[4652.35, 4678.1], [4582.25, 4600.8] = 1.01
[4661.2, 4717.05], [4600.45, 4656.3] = 0.98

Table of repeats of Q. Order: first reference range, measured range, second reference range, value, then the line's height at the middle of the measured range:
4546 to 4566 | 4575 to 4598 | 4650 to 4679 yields -0.02 mag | 4.54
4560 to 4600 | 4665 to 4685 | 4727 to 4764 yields 0.03 mag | 4.66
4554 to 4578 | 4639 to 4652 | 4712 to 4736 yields 0.00 mag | 4.6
